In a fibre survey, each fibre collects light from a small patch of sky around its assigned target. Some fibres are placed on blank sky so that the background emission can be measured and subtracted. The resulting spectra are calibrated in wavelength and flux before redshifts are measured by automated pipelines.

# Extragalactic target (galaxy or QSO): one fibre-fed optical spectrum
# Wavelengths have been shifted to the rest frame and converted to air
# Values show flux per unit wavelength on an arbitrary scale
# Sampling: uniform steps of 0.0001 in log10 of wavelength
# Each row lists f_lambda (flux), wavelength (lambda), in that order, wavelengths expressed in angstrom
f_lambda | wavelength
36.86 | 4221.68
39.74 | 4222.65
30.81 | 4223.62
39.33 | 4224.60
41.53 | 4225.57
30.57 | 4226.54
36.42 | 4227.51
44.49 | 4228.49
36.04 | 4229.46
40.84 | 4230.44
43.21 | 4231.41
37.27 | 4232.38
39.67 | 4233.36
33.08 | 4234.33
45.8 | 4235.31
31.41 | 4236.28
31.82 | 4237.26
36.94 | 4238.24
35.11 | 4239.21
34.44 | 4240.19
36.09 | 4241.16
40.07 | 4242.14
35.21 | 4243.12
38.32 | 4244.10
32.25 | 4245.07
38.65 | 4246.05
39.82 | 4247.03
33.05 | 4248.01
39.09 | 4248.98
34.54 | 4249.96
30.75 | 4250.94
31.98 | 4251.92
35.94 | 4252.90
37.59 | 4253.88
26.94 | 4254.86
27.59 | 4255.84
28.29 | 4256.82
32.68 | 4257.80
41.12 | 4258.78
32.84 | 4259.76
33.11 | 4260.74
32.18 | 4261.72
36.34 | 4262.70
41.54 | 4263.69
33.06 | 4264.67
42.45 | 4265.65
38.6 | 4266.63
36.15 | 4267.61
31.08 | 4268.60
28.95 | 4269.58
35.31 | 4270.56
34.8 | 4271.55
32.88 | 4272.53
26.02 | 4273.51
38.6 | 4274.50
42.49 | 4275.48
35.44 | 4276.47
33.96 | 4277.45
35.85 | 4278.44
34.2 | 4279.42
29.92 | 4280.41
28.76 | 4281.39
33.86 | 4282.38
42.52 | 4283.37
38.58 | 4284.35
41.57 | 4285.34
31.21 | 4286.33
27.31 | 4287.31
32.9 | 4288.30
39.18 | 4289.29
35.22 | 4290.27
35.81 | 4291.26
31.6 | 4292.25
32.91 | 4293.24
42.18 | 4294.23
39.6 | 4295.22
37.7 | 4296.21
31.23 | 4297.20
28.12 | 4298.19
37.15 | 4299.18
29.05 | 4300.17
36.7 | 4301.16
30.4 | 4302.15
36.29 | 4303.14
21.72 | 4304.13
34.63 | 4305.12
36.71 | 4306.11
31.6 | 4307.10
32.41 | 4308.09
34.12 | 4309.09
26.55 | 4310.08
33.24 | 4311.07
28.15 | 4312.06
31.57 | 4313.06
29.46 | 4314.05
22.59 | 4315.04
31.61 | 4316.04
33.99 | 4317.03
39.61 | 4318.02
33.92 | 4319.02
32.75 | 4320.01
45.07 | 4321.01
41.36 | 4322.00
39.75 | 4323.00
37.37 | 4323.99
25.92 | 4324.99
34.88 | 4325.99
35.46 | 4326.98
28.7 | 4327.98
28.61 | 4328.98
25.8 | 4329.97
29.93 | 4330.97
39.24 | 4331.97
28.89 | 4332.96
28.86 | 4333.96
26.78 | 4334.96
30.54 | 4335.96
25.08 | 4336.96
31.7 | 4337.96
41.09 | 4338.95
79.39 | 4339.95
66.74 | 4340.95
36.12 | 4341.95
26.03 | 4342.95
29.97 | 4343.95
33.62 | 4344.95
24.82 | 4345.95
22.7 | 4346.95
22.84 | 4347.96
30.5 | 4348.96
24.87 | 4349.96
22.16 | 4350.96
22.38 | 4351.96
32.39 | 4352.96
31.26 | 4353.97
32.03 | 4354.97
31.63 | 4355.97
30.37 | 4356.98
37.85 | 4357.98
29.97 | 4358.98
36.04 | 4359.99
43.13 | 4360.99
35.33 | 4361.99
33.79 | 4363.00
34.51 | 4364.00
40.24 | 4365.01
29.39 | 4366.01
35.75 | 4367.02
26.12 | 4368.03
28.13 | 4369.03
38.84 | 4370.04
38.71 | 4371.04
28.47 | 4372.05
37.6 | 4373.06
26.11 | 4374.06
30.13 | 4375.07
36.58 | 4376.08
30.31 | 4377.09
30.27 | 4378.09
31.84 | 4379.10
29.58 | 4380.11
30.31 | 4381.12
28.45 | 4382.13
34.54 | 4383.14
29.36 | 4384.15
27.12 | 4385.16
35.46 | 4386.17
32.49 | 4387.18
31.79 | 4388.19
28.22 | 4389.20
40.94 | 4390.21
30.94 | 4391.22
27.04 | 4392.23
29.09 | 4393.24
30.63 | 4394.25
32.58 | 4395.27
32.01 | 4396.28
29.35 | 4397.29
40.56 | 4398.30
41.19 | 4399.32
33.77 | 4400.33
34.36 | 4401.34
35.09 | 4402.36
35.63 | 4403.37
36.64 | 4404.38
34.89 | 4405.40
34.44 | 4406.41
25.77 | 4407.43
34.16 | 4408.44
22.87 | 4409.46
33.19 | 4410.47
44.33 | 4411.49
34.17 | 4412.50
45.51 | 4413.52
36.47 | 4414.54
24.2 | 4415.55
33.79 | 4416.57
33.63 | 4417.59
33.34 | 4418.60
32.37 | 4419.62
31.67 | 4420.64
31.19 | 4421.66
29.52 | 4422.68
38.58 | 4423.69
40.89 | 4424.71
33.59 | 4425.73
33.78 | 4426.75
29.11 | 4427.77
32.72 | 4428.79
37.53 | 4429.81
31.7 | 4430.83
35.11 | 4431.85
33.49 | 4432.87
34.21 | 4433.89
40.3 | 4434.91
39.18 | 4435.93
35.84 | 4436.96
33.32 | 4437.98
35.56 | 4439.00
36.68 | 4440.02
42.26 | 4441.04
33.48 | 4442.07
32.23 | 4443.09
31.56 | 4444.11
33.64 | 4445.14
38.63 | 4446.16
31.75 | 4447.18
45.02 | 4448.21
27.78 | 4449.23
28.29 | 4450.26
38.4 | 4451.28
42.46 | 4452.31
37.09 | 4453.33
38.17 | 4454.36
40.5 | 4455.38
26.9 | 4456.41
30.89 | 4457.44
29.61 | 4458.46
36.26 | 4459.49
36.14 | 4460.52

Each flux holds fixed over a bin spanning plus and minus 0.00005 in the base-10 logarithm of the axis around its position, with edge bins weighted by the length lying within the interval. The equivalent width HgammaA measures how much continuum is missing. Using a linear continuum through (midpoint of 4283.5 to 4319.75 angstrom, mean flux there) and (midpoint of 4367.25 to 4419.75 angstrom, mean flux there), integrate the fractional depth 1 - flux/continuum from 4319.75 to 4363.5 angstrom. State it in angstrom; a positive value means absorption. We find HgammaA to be -0.5 angstrom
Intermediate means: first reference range 33.3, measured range 33.5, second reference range 32.8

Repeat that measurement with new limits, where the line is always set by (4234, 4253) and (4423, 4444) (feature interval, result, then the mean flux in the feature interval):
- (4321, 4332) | 0.6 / 33.6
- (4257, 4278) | 0.3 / 35.1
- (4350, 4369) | 1.8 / 32.2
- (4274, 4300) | 0.3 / 35.2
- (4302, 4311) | 1.0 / 31.7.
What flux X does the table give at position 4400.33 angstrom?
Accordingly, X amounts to 33.77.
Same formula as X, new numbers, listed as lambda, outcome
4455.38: 40.5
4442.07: 33.48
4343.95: 29.97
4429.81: 37.53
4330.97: 29.93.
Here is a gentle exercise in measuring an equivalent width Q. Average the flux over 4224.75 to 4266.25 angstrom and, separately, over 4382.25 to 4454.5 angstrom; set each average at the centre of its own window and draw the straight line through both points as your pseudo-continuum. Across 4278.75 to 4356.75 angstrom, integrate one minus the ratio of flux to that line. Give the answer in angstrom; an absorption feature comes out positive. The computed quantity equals 4.4 angstrom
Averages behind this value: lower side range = 36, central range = 33.2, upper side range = 34.1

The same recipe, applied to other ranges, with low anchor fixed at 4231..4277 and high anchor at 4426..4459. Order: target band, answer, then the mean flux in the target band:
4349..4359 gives 1.59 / 29.5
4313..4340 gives 1.21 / 33.6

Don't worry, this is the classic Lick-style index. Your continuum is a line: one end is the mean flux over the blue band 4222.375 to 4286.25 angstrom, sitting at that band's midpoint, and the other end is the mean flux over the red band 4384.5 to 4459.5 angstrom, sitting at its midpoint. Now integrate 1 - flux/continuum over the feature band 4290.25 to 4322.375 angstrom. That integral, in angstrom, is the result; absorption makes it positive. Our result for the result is 1.59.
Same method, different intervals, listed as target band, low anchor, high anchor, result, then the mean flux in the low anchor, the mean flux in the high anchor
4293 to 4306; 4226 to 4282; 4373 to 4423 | 0.3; 35.3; 32.7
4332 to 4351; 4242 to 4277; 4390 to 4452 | 0.5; 34.8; 34.3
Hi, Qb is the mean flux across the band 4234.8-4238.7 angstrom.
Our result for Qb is 36.4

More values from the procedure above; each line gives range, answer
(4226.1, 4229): 37.3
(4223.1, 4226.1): 37.2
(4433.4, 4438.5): 36.6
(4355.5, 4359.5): 32.4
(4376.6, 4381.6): 30.5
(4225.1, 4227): 36.1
